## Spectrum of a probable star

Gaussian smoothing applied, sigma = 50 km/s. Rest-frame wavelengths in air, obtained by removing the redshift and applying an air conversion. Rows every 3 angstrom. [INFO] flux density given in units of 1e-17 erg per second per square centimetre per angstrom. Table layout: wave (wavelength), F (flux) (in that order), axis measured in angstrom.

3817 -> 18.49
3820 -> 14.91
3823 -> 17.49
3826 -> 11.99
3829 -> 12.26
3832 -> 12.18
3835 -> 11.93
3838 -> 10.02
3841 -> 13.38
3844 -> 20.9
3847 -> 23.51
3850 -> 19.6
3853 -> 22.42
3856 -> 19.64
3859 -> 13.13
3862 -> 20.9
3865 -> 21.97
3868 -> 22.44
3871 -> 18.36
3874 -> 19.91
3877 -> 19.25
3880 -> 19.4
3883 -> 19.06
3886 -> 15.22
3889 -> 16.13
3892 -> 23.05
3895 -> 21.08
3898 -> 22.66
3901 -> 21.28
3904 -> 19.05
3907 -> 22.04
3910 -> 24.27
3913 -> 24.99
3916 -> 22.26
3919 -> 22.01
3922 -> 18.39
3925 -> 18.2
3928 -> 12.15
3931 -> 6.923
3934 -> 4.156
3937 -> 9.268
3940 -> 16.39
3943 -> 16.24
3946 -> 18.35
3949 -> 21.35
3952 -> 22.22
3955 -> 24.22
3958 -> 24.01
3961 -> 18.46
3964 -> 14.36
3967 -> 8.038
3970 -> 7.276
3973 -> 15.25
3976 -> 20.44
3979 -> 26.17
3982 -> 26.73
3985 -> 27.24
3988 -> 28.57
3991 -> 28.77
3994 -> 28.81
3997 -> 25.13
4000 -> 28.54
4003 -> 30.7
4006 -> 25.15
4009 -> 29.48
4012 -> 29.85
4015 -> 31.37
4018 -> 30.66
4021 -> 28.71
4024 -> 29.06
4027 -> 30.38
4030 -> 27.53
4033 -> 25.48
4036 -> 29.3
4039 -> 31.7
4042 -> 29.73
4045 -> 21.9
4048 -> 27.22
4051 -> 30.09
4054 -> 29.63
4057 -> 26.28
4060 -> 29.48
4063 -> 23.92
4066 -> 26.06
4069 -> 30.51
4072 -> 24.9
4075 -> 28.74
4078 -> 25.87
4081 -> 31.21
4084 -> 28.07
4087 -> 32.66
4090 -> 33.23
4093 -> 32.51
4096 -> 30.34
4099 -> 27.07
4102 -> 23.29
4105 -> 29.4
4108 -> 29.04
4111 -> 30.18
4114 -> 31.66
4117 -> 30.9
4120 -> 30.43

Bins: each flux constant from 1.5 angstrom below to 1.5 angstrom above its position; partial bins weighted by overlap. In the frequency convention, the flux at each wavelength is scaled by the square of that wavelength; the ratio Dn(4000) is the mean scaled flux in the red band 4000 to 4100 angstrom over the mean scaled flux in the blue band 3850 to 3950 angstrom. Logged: 1.7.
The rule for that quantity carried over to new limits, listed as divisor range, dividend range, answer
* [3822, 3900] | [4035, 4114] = 1.77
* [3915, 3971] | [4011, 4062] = 1.87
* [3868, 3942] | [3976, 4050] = 1.63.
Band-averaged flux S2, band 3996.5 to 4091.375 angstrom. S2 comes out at 28.5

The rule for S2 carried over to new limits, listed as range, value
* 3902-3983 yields 17.9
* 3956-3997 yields 21.3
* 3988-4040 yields 28.8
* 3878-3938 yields 18.2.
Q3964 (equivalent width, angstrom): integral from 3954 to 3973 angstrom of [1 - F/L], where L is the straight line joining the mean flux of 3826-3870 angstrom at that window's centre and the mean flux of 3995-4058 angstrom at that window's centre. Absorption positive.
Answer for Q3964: 6.7 angstrom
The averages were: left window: 17.3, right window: 28.5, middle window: 15.8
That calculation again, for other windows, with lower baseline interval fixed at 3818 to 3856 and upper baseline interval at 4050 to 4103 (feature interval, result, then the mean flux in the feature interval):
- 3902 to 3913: -1.35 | 22.2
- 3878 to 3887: 0.15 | 18.1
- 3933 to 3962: 5.65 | 17.7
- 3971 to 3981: 1.33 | 20.3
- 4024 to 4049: -1.43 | 28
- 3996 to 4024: -4.24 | 28.9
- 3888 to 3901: -1.28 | 21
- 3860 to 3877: -2.55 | 20.4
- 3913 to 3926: -0.31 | 20.8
